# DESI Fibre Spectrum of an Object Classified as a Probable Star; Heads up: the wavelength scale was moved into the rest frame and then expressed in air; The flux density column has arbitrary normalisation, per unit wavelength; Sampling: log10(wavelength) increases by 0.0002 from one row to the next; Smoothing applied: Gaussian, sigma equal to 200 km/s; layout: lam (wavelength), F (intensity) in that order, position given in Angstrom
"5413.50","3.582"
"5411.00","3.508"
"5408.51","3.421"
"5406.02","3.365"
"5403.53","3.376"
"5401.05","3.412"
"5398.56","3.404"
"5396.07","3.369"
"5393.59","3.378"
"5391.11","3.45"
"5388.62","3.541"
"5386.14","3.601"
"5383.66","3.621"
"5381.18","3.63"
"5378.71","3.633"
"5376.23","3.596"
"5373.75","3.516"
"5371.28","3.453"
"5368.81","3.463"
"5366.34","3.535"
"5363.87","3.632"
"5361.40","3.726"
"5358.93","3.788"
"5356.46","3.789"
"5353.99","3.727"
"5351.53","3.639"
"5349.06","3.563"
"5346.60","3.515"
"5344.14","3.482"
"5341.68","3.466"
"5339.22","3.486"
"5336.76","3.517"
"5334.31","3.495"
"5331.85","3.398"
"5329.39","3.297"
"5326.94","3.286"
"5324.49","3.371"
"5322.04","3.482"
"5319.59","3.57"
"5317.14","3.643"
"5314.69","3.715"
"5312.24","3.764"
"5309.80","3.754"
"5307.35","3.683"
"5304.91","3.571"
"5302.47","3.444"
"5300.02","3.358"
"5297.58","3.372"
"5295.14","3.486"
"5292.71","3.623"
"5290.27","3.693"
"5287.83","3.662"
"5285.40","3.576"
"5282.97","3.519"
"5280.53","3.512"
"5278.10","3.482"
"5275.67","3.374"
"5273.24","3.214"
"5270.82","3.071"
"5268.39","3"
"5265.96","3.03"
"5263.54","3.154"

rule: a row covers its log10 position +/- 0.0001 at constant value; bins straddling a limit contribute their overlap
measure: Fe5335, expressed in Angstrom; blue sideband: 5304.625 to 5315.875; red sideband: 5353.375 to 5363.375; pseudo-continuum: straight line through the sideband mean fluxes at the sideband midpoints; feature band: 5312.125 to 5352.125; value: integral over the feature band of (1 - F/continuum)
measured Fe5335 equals 2.4 Angstrom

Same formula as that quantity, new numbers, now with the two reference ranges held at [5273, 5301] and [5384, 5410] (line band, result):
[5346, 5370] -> -1.25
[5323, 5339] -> 0.34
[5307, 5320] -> -0.78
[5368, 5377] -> -0.14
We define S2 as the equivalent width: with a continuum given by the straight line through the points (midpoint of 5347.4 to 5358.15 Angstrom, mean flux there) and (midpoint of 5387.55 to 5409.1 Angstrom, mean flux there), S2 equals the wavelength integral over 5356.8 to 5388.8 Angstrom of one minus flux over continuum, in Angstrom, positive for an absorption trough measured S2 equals -0.4 Angstrom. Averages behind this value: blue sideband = 3.68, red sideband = 3.41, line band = 3.6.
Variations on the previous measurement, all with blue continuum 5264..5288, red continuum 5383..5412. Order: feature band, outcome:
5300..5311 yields -0.7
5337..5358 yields -1.1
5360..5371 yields -0.5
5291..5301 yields -0.4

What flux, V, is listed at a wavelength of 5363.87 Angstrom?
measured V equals 3.632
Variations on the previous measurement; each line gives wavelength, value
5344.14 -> 3.482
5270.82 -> 3.071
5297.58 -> 3.372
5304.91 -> 3.571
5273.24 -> 3.214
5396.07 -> 3.369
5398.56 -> 3.404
